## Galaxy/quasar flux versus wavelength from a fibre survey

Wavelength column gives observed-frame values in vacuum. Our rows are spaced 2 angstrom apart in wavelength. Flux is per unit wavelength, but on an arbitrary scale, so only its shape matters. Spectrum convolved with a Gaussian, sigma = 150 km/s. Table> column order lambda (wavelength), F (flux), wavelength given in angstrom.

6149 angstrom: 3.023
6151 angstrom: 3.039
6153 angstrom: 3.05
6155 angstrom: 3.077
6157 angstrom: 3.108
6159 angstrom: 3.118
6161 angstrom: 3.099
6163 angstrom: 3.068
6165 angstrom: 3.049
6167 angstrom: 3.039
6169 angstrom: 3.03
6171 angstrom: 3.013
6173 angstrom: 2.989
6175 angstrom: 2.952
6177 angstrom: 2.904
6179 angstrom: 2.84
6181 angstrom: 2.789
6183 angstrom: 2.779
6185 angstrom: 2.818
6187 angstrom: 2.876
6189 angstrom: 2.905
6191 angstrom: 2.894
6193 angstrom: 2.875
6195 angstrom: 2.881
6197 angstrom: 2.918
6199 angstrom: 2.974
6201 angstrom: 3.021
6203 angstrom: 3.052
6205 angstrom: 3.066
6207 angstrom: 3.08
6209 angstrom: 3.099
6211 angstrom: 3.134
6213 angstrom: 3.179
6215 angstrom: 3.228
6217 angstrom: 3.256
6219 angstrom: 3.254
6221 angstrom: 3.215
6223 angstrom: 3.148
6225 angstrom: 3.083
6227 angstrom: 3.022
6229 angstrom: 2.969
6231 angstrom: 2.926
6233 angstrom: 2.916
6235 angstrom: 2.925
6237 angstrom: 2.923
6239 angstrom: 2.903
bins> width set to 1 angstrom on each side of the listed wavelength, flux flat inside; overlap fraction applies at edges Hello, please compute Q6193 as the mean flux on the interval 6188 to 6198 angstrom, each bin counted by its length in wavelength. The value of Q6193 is 2.89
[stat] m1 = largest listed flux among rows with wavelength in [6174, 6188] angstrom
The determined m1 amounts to 2.952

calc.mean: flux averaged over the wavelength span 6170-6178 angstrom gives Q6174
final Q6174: 2.96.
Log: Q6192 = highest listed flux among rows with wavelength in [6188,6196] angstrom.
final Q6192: 2.905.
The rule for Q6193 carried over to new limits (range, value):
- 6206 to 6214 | 3.12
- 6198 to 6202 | 3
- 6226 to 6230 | 3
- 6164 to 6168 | 3.04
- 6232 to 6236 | 2.92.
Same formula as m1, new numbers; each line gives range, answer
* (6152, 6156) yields 3.077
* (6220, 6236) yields 3.215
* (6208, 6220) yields 3.256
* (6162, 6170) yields 3.068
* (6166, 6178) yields 3.039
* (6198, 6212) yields 3.134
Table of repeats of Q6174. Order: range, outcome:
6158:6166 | 3.08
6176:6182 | 2.84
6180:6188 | 2.82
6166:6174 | 3.02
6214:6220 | 3.25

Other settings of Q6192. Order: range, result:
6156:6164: 3.118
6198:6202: 3.021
